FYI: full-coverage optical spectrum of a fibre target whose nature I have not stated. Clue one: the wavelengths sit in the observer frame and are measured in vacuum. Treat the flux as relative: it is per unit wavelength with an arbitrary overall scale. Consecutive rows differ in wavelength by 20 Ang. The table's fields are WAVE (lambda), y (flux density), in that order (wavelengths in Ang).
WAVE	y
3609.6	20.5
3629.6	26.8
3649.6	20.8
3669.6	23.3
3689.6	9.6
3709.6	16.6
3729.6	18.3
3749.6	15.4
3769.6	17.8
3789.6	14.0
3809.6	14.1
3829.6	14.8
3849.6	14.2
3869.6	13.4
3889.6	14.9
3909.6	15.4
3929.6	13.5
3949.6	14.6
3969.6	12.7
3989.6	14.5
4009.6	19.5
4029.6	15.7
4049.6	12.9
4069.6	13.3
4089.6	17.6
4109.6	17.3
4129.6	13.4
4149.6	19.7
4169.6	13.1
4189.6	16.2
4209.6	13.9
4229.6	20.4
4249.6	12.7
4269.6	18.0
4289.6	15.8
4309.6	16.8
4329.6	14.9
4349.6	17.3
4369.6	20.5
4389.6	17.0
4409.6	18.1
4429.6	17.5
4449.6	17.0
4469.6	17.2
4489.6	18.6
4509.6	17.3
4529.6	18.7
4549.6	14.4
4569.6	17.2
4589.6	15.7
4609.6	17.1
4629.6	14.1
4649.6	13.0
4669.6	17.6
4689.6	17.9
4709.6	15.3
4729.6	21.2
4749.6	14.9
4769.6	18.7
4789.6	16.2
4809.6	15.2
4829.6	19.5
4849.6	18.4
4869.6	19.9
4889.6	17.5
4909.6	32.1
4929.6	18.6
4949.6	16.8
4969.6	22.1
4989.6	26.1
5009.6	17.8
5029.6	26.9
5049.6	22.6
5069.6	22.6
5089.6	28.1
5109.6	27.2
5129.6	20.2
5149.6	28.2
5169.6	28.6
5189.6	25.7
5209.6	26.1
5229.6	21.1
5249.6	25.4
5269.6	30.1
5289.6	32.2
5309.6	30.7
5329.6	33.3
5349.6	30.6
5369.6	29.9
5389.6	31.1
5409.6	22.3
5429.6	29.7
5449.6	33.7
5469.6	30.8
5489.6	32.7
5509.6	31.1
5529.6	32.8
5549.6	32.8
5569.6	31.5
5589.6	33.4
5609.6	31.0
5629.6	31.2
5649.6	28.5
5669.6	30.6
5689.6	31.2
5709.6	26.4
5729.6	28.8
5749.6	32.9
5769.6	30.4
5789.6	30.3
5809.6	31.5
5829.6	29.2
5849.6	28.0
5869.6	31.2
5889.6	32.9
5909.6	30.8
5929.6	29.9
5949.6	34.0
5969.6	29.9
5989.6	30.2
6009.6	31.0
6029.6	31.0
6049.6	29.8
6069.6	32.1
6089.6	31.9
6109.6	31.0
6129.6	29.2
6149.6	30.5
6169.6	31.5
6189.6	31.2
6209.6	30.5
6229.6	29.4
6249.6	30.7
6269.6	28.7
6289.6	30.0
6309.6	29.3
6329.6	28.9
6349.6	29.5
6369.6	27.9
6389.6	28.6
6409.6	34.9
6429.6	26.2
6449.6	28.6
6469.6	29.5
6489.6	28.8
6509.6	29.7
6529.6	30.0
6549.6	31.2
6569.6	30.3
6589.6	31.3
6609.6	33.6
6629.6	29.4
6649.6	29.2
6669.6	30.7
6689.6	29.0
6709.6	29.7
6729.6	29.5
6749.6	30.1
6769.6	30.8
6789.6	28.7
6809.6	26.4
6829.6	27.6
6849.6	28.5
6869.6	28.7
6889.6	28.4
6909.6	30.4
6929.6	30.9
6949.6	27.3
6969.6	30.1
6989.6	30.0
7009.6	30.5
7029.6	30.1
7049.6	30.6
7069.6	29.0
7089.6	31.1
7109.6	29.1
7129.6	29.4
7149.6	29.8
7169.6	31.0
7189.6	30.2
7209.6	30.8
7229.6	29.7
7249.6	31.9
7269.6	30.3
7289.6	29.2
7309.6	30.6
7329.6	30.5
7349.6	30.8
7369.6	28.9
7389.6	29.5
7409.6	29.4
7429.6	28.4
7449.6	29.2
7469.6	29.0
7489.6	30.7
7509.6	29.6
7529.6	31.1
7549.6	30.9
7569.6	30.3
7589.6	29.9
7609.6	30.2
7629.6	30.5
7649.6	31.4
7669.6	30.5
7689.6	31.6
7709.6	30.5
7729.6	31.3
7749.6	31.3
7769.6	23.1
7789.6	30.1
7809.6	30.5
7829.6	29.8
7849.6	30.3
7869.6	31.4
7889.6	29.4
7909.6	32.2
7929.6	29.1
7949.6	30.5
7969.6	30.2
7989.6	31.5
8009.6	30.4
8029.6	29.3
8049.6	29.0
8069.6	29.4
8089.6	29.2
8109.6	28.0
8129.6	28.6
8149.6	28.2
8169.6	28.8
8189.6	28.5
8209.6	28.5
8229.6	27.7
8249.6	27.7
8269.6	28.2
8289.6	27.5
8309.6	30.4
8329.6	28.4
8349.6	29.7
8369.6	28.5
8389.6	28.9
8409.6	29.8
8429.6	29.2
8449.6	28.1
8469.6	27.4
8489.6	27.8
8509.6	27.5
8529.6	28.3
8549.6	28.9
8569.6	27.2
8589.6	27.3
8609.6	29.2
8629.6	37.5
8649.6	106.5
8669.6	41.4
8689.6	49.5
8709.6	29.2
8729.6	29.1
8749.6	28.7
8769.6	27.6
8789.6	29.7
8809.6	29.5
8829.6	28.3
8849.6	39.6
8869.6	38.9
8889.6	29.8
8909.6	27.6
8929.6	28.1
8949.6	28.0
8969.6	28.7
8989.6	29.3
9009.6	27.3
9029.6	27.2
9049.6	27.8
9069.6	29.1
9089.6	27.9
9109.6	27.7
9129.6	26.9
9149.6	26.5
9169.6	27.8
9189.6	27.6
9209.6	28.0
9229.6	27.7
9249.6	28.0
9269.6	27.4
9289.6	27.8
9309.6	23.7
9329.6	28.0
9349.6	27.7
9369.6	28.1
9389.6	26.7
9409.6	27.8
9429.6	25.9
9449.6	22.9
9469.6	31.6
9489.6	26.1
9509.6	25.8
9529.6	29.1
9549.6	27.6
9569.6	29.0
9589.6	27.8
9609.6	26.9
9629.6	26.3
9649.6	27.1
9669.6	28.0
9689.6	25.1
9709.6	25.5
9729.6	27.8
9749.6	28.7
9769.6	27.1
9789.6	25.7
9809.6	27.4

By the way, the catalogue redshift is 0.32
